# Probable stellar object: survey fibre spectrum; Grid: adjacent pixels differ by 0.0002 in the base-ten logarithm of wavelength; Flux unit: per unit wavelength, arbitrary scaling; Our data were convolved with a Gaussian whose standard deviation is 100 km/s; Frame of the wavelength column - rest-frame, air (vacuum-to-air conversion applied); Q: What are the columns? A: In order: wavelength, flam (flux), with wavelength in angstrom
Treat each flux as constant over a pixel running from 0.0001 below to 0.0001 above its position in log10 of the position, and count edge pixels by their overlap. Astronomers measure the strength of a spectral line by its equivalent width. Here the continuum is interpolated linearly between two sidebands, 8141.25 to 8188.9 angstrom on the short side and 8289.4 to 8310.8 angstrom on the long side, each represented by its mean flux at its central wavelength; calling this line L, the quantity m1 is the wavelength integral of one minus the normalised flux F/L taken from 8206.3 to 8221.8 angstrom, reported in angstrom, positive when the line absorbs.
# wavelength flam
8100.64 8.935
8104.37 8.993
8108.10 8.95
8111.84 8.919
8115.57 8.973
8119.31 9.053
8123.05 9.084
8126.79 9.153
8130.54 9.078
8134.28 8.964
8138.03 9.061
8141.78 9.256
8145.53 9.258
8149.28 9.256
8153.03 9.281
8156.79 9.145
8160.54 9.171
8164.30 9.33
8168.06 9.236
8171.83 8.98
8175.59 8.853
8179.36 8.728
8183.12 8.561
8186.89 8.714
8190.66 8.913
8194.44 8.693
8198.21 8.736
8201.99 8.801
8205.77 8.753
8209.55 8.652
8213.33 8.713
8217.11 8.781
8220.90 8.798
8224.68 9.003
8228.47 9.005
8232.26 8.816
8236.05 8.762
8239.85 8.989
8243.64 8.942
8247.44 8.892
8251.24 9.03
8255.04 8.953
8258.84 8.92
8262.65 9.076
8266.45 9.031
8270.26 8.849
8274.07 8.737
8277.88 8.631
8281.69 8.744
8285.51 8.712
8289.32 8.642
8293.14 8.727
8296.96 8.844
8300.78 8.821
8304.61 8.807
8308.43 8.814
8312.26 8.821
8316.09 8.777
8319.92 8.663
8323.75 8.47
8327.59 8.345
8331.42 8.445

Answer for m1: 0.39 angstrom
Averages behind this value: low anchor 9.05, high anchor 8.79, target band 8.73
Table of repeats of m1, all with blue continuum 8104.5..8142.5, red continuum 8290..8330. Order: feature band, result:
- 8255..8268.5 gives -0.3 angstrom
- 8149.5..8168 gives -0.5 angstrom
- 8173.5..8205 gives 0.6 angstrom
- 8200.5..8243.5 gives 0.2 angstrom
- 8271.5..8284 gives 0.1 angstrom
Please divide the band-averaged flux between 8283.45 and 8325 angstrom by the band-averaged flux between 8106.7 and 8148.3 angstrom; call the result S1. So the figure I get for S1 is 1.0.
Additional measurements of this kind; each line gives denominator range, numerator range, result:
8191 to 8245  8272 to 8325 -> 0.99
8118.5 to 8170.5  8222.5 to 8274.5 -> 0.97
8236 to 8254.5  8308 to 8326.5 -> 0.97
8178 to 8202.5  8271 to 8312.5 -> 1.00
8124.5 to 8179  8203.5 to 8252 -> 0.97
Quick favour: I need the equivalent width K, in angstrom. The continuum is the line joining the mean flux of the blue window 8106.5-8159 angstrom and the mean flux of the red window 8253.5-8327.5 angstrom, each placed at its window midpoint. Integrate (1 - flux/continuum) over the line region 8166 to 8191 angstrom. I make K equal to 0.4 angstrom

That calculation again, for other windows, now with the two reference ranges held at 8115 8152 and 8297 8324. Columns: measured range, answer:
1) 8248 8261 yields -0.1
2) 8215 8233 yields 0.1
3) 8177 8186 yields 0.4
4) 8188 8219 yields 0.8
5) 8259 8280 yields -0.1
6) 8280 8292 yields 0.2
